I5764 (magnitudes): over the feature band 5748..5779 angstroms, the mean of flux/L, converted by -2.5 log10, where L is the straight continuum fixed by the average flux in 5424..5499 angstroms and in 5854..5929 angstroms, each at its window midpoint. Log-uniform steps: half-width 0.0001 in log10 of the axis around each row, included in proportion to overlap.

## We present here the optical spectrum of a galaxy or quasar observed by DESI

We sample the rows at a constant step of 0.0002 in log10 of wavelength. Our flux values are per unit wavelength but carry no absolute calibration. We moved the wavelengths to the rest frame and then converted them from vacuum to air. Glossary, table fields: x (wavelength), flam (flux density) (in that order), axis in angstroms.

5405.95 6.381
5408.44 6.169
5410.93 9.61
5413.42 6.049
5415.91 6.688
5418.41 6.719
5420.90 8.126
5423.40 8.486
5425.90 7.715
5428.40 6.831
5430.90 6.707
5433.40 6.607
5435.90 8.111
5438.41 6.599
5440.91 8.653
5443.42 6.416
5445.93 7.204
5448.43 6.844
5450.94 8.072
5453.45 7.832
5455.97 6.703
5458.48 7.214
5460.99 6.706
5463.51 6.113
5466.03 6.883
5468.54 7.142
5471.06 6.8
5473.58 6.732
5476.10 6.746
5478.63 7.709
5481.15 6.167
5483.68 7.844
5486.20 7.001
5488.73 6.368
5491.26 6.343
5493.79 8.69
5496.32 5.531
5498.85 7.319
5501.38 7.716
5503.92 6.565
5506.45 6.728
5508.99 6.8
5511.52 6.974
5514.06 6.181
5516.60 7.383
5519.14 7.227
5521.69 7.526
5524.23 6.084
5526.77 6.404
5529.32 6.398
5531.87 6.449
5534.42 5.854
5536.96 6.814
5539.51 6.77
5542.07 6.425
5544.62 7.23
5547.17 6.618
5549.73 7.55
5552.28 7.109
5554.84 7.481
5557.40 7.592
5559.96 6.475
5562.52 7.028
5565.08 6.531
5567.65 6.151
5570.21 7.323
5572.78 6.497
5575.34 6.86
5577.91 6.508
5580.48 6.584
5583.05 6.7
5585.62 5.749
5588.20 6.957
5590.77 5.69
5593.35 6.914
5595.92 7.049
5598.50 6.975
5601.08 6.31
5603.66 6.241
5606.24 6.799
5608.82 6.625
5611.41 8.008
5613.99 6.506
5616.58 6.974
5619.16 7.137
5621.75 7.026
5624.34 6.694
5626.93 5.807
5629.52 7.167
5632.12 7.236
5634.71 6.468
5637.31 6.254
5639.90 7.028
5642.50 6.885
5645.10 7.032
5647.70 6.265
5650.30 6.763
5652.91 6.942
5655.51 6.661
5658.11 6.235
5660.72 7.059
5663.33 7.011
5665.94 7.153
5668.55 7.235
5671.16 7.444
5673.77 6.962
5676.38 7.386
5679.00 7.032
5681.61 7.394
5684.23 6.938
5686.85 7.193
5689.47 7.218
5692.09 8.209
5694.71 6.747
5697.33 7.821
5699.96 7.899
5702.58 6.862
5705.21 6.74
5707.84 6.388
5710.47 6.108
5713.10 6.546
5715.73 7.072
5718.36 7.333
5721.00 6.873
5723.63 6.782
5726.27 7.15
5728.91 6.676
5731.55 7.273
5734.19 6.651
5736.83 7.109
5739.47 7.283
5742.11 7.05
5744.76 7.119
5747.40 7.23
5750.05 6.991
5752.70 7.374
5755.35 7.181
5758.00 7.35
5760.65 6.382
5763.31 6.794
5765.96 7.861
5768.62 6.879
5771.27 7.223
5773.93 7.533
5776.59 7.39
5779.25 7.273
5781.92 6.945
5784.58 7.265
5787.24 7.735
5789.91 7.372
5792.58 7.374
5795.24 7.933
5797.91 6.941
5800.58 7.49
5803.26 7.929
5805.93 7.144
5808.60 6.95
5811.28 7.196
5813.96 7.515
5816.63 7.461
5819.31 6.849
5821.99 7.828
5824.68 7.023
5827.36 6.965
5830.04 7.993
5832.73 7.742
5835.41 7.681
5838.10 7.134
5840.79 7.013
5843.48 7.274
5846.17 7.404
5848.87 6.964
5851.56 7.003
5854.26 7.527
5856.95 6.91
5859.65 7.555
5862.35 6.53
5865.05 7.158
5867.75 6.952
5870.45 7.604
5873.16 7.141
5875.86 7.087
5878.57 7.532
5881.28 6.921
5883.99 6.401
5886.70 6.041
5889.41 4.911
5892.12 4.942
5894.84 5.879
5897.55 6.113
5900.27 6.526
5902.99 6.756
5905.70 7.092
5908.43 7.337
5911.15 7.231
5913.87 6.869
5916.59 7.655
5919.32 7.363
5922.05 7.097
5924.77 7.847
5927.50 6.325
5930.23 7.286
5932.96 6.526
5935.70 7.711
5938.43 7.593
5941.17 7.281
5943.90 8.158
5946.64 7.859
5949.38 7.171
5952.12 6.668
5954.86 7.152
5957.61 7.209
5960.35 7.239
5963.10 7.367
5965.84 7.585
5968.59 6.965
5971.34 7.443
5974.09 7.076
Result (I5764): -0.04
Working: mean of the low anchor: 7.06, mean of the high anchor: 6.82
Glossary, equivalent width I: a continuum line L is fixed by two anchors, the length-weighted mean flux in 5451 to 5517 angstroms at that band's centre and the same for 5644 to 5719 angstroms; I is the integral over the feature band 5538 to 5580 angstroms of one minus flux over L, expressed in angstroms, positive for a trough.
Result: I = 0.57 angstroms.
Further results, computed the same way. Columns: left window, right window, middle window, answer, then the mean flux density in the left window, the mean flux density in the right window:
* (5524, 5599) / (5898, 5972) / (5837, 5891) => 1.33 angstroms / 6.7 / 7.22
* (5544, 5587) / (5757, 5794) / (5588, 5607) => 0.80 angstroms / 6.82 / 7.24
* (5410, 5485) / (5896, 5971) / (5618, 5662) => 2.72 angstroms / 7.19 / 7.19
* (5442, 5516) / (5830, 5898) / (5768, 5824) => -3.63 angstroms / 6.95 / 6.89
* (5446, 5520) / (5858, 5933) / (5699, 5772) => -1.29 angstroms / 6.98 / 6.82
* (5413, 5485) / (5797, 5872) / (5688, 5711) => 0.26 angstroms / 7.13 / 7.28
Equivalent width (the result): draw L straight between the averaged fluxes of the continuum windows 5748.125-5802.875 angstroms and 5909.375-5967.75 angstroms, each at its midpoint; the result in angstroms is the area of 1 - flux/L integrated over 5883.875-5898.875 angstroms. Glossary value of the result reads 3.4 angstroms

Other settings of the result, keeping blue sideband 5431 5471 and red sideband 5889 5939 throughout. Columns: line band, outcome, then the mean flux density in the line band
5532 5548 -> 1.03 angstroms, 6.61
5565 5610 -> 2.86 angstroms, 6.58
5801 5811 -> -0.66 angstroms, 7.34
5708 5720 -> 0.37 angstroms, 6.73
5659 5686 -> -0.67 angstroms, 7.15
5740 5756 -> -0.55 angstroms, 7.16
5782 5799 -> -1.26 angstroms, 7.41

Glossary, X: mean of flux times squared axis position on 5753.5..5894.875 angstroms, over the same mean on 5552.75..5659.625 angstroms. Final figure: 1.1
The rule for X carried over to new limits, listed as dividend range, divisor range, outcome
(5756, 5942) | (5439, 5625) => 1.16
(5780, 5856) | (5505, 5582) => 1.19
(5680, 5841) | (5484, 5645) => 1.14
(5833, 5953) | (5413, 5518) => 1.16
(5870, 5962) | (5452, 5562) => 1.16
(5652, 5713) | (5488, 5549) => 1.11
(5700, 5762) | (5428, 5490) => 1.09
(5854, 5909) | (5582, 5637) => 1.10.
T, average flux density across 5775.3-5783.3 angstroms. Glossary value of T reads 7.2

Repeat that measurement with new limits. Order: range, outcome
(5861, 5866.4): 6.85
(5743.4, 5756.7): 7.18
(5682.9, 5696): 7.26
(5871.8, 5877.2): 7.11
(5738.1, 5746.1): 7.16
